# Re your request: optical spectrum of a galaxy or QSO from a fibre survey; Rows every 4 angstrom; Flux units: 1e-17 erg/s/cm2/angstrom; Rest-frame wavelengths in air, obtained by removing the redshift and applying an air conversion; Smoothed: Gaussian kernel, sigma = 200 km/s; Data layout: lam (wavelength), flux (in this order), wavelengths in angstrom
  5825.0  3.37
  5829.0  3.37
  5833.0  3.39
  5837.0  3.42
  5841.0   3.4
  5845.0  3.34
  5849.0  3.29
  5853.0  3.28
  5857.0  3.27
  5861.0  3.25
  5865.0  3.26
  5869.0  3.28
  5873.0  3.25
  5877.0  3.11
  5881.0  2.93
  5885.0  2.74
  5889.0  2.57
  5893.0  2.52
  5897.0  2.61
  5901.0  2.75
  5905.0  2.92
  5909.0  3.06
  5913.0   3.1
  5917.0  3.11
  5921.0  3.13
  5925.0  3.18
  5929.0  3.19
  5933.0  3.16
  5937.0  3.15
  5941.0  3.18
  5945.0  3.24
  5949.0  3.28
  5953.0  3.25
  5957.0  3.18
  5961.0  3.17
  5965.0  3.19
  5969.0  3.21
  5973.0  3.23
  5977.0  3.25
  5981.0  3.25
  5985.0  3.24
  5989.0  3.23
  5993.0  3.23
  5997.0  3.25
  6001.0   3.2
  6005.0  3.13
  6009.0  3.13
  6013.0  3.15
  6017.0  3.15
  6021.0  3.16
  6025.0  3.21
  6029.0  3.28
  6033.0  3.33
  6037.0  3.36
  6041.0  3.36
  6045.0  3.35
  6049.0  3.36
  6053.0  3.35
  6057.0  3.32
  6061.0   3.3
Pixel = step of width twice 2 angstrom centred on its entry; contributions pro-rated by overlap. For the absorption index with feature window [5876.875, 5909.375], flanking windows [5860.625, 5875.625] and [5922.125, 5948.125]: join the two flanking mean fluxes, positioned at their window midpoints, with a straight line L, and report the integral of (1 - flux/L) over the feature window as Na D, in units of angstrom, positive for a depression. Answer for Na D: 4.6 angstrom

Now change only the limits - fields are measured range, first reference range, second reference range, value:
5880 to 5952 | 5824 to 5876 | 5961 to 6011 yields 5.9 angstrom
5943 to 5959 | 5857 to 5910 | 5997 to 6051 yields -0.8 angstrom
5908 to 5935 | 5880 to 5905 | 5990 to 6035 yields -3.0 angstrom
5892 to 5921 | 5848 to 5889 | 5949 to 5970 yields 2.5 angstrom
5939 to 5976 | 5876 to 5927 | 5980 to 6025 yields -1.9 angstrom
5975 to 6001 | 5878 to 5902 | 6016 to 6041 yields -1.2 angstrom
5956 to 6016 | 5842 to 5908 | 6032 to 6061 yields 0.6 angstrom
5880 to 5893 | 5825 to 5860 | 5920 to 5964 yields 2.3 angstrom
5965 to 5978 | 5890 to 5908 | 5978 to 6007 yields -0.5 angstrom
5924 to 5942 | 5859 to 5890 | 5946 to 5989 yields 0.0 angstrom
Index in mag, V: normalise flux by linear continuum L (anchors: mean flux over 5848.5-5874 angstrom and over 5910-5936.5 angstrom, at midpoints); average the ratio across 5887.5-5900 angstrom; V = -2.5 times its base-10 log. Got 0.23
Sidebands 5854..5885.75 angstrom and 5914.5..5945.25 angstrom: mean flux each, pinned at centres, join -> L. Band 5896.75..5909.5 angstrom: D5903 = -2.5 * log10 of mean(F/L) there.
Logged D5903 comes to 0.12 mag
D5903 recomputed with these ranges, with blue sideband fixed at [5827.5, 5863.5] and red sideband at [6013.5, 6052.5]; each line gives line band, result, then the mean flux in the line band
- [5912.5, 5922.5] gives 0.07 mag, 3.11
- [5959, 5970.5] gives 0.04 mag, 3.19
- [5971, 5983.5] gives 0.02 mag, 3.24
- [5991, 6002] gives 0.02 mag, 3.23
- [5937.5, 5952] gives 0.03 mag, 3.23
